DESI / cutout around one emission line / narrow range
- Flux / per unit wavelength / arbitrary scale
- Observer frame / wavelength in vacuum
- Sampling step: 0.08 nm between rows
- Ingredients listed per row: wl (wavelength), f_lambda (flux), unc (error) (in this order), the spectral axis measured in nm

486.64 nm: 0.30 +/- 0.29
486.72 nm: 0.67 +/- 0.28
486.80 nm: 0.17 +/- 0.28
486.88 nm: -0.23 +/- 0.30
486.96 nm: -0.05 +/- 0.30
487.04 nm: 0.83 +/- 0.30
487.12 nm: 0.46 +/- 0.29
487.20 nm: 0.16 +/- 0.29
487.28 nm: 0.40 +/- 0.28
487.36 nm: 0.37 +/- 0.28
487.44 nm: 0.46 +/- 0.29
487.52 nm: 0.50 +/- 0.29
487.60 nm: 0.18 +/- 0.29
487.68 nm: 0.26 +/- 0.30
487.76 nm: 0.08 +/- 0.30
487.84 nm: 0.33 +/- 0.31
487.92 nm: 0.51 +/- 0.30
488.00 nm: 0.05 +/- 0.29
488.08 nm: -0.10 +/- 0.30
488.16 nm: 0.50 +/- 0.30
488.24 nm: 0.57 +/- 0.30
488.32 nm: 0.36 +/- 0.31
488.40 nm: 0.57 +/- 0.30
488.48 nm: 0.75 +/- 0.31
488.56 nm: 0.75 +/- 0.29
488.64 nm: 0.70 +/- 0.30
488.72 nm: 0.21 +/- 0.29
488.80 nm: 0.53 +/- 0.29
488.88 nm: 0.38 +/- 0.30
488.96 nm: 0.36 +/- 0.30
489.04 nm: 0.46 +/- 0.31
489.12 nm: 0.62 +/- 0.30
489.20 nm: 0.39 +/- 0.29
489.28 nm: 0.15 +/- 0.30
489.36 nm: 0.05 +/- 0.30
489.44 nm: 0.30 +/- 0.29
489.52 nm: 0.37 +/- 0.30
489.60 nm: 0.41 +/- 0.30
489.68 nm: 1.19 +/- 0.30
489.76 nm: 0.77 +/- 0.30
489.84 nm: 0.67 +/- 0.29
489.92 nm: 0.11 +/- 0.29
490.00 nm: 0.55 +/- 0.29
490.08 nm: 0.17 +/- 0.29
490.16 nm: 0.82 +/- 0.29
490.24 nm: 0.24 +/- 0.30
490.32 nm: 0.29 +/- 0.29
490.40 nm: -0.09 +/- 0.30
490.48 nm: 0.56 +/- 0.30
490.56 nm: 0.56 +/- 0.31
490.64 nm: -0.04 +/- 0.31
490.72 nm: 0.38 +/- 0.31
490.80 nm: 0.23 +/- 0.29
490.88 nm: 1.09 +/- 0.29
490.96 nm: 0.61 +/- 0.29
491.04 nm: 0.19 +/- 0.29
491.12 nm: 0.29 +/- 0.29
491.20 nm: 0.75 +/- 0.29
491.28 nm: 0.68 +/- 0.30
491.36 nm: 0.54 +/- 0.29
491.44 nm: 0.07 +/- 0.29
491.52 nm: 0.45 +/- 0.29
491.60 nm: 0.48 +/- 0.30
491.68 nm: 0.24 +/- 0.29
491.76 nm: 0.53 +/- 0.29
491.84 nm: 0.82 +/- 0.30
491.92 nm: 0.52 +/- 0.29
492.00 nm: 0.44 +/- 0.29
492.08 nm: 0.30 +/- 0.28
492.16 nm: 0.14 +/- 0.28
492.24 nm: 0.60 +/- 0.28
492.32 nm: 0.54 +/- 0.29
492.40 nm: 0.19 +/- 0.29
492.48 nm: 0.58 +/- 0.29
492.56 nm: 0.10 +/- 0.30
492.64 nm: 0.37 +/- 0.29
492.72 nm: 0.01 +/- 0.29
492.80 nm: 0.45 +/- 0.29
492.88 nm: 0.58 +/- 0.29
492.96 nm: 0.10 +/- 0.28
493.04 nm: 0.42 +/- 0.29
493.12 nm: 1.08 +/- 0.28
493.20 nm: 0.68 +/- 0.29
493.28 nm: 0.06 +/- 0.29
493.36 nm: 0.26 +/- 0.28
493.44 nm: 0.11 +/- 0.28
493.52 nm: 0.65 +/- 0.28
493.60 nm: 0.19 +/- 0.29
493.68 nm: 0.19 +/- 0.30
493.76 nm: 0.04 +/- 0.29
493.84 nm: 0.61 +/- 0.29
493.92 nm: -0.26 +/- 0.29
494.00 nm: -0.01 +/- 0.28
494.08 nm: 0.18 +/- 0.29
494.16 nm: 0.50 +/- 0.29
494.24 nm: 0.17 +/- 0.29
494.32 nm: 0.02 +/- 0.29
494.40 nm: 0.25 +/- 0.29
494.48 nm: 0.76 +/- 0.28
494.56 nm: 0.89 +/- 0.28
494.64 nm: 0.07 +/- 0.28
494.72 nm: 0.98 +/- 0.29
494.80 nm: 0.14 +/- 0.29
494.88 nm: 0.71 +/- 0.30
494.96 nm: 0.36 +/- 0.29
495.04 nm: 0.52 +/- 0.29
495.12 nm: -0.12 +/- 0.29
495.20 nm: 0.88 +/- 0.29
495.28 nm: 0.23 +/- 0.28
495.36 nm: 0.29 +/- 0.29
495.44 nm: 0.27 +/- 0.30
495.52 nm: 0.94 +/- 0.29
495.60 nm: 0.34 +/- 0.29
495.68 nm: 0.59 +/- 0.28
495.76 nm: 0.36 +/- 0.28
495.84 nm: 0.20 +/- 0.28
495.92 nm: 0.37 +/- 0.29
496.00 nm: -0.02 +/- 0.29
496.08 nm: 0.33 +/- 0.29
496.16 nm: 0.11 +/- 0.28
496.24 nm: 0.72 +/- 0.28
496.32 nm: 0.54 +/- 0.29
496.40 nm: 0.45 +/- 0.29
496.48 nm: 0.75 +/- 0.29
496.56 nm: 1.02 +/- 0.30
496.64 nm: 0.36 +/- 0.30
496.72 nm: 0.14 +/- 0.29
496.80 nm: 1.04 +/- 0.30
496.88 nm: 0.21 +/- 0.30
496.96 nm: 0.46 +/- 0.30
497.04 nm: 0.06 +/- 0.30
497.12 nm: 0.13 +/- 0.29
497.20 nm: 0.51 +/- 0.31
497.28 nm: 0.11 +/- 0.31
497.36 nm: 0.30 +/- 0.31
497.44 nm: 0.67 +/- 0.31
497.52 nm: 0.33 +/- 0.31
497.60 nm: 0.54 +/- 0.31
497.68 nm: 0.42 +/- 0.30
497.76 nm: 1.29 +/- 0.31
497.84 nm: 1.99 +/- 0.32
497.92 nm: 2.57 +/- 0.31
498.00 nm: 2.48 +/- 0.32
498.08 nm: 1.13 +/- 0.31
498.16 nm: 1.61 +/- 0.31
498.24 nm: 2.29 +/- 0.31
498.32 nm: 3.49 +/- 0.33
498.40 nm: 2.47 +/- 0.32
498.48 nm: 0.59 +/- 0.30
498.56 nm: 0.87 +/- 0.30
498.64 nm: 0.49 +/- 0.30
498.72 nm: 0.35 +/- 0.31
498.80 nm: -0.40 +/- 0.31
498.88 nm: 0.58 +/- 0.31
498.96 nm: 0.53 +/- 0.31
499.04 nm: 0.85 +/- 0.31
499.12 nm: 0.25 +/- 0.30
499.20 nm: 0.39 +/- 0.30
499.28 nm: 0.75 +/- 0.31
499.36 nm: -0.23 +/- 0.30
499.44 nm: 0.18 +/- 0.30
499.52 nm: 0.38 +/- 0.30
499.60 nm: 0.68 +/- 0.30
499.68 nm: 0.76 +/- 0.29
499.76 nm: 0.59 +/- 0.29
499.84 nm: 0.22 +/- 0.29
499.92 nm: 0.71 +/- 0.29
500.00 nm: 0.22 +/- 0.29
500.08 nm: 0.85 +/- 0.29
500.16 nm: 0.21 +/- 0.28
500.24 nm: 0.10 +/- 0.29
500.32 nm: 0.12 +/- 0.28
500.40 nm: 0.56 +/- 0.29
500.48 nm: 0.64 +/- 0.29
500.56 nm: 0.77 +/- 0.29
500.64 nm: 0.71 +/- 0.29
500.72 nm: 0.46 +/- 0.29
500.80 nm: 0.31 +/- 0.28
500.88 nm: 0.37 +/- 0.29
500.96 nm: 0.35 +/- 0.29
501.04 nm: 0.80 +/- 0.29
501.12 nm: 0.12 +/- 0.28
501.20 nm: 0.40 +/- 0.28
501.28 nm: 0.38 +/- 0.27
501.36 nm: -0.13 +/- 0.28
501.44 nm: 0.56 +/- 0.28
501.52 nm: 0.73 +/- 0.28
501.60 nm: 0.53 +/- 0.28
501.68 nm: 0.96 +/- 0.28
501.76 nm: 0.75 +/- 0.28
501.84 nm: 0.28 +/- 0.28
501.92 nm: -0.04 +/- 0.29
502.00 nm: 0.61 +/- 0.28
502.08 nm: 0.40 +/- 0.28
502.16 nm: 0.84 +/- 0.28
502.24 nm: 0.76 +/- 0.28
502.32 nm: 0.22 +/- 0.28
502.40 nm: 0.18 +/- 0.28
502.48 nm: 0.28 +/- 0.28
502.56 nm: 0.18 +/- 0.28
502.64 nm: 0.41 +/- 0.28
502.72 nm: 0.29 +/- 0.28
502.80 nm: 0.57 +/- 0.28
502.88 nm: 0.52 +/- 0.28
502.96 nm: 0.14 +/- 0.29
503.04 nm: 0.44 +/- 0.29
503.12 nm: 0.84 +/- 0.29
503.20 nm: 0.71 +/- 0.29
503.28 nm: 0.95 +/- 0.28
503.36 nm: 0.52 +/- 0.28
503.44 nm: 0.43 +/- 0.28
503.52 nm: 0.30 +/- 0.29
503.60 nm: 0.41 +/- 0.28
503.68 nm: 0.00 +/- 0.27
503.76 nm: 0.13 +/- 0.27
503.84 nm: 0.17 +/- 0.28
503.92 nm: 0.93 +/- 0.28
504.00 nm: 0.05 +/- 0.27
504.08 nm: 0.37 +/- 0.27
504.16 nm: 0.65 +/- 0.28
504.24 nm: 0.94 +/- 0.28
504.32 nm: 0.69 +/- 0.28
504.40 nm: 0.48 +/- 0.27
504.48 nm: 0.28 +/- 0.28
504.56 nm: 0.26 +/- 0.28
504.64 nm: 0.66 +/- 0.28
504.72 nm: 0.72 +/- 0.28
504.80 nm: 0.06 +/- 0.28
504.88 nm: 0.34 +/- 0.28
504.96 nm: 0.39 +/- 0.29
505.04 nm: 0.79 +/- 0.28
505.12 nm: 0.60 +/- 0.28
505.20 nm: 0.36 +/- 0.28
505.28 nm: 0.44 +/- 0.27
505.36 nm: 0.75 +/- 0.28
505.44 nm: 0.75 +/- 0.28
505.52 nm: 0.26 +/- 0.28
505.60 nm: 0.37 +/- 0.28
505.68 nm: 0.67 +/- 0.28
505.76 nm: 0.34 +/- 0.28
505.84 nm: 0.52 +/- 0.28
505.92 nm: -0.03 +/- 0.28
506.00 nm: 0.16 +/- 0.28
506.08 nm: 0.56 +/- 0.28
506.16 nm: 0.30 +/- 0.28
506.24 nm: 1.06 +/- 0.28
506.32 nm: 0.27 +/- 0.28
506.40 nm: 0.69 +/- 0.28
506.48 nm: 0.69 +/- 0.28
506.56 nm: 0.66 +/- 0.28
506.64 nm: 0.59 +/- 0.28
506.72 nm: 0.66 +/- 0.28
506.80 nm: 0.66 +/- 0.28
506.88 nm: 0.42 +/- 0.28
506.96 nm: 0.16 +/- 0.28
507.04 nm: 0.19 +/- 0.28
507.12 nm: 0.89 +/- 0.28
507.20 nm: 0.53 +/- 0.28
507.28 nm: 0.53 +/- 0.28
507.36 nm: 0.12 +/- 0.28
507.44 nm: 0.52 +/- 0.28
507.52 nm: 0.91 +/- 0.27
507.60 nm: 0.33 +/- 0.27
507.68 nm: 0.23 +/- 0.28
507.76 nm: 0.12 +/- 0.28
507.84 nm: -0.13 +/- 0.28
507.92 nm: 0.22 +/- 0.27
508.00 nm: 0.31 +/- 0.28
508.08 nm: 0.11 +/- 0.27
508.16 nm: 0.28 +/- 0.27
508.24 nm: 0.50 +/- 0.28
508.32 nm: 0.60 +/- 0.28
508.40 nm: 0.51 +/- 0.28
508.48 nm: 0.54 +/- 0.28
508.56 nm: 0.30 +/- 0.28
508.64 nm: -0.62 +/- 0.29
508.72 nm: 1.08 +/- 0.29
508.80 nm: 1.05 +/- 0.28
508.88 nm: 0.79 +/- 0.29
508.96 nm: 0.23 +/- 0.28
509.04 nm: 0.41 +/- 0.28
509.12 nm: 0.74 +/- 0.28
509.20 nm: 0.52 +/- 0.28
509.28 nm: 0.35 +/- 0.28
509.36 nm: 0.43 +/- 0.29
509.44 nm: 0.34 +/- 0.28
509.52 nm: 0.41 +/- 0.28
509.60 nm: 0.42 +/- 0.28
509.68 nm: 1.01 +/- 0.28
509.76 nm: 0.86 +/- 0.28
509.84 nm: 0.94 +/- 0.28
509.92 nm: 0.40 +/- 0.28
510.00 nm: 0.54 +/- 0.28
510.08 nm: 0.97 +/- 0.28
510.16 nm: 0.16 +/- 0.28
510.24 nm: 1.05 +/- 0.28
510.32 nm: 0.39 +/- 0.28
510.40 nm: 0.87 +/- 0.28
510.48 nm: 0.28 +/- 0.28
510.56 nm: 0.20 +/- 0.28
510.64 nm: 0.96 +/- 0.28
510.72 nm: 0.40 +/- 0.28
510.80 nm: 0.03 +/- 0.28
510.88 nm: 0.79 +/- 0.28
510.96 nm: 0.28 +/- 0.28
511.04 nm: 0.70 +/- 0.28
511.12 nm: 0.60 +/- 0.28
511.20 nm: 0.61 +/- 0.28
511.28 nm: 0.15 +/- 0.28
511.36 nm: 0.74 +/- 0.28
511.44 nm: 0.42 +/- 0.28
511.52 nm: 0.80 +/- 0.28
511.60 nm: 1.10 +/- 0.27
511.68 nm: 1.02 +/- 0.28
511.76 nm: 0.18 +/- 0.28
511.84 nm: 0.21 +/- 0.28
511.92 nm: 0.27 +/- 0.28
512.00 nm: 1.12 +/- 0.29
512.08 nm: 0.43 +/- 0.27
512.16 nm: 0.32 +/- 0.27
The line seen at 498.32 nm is [O II] 3727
